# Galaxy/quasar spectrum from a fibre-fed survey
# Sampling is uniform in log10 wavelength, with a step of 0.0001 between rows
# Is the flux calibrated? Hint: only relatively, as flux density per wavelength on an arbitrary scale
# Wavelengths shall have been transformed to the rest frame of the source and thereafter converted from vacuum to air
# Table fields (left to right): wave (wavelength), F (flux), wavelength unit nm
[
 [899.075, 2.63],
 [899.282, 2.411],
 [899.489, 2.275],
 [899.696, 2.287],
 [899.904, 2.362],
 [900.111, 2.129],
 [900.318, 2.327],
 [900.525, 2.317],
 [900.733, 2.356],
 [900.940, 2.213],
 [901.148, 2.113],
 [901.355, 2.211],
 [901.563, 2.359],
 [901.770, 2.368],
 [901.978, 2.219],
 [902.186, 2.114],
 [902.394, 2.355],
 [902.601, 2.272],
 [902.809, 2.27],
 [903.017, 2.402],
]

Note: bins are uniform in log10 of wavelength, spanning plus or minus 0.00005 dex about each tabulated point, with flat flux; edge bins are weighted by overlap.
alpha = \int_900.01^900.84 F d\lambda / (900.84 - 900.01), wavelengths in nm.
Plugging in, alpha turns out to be 2.28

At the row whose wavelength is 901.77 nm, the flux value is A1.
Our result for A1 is 2.368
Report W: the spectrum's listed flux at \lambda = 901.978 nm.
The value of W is 2.219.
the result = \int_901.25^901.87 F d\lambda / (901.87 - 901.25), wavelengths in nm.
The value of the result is 2.31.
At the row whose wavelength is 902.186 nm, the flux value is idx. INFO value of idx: 2.114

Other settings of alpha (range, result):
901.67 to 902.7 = 2.27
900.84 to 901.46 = 2.18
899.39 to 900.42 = 2.28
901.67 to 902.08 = 2.29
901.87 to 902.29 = 2.16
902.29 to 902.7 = 2.32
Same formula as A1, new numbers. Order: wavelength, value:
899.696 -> 2.287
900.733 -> 2.356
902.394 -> 2.355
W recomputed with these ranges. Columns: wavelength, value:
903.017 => 2.402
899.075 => 2.63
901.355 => 2.211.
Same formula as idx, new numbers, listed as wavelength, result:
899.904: 2.362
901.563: 2.359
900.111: 2.129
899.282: 2.411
